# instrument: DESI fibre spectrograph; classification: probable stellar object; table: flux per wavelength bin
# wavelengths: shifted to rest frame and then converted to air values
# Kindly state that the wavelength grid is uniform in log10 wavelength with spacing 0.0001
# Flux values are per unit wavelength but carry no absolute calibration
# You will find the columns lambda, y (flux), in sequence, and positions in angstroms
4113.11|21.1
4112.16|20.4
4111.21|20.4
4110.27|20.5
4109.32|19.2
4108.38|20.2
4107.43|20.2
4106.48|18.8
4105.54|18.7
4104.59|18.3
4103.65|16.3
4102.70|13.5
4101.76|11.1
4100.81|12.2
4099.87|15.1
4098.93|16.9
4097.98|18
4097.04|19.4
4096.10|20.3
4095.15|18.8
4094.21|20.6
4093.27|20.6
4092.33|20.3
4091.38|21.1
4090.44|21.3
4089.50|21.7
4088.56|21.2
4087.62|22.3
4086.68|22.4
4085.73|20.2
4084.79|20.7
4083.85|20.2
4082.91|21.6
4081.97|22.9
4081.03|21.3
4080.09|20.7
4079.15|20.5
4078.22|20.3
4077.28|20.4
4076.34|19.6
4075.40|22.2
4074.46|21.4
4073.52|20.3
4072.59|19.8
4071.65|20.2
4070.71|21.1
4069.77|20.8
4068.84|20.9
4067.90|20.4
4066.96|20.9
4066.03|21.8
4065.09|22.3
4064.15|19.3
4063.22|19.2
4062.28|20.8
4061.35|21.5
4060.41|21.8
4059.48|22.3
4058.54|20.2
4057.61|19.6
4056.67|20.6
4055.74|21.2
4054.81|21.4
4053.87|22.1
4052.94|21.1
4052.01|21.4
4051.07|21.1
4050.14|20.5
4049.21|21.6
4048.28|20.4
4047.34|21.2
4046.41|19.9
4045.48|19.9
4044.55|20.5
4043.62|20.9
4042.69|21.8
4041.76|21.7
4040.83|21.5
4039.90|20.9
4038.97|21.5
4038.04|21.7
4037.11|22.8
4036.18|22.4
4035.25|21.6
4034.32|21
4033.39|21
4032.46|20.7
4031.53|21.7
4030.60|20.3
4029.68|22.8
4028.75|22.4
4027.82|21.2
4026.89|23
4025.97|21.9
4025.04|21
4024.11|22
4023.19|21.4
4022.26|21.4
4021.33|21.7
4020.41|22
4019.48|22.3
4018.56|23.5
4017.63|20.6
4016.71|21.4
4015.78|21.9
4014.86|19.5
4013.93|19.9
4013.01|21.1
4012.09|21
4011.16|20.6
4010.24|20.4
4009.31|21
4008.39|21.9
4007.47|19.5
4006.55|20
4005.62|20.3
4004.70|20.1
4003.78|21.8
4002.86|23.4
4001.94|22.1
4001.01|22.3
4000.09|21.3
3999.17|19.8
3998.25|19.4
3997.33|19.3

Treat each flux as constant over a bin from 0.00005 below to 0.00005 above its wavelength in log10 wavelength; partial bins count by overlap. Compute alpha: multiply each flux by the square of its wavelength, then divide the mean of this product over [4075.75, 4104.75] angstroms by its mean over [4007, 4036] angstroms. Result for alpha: 0.9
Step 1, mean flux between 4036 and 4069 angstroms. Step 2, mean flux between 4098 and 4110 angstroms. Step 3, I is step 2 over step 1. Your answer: 0.8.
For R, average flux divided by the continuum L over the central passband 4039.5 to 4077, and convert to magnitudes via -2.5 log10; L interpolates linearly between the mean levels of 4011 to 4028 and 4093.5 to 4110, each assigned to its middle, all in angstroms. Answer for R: -0.07 mag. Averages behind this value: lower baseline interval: 21.5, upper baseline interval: 17.6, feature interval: 20.9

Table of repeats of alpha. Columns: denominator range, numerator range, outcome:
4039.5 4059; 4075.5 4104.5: 0.95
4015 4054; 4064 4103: 0.95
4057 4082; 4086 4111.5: 0.92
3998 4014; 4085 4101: 0.98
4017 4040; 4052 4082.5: 0.98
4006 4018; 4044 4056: 1.03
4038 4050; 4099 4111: 0.84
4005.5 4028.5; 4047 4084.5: 1.01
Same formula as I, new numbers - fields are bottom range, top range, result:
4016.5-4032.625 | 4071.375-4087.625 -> 0.96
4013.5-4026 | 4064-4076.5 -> 0.97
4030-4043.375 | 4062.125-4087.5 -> 0.97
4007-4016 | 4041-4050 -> 1.01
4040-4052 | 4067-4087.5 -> 1.00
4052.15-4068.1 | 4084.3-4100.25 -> 0.96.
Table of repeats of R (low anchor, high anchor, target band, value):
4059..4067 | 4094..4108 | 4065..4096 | -0.09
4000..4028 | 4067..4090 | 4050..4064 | 0.01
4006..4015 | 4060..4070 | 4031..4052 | -0.02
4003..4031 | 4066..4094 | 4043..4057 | 0.01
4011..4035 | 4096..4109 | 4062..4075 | -0.10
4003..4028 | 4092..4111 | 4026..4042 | -0.06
